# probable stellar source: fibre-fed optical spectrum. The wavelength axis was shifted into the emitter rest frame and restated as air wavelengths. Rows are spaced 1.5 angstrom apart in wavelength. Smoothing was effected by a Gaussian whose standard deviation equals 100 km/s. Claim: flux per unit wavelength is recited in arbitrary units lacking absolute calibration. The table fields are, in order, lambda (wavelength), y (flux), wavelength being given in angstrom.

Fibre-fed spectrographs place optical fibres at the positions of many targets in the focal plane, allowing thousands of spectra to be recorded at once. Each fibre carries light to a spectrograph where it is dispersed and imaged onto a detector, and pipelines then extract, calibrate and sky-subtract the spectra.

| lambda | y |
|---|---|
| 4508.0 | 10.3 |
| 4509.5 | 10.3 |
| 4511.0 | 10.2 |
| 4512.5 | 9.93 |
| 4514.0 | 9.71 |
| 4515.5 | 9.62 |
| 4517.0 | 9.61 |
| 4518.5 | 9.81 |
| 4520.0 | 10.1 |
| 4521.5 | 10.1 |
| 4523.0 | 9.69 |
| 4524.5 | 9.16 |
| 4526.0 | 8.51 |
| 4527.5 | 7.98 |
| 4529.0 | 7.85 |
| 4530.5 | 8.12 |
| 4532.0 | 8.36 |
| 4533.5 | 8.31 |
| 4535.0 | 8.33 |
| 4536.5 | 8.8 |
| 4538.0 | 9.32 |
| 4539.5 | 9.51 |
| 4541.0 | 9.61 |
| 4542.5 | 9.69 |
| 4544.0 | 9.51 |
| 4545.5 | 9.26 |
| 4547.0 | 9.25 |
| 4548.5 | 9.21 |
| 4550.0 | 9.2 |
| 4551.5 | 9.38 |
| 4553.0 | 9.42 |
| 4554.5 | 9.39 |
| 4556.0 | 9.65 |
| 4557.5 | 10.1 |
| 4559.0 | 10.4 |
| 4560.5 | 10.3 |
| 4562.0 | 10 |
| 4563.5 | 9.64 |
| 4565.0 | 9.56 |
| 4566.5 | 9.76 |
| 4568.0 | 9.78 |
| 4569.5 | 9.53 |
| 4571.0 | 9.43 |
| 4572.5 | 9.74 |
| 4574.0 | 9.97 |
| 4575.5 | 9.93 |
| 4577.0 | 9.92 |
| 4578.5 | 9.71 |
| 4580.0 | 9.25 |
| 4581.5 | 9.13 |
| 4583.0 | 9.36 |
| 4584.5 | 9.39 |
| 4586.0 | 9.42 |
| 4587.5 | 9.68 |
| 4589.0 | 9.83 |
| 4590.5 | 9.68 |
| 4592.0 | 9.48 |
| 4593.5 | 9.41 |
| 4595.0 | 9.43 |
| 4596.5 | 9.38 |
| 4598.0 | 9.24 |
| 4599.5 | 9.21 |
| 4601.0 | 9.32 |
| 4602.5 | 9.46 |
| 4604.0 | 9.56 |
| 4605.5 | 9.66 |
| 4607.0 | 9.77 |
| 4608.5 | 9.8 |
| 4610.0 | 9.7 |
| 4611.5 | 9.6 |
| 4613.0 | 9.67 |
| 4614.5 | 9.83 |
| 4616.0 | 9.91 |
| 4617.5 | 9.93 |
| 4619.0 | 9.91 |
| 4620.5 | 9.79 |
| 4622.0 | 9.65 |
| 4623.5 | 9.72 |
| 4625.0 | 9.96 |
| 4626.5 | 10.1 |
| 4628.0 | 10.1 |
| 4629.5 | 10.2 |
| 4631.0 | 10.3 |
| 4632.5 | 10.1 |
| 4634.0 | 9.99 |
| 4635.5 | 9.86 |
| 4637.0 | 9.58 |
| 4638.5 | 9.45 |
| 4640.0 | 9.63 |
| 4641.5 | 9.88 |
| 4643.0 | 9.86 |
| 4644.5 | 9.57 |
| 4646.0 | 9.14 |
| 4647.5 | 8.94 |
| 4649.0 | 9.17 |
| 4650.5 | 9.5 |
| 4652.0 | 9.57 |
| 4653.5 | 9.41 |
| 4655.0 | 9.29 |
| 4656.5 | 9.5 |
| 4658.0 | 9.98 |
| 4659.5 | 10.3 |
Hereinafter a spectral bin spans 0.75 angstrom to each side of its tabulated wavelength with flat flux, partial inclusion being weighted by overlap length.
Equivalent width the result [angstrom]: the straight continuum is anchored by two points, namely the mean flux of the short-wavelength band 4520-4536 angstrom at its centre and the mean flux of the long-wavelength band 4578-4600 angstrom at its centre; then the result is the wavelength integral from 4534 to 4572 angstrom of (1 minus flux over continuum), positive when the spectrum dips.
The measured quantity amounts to -2.1 angstrom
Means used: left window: 8.71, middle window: 9.51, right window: 9.44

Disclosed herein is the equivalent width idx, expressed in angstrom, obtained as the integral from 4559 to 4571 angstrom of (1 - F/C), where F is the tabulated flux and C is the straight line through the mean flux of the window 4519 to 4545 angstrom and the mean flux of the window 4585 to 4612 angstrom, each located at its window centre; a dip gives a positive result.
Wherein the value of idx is -0.7 angstrom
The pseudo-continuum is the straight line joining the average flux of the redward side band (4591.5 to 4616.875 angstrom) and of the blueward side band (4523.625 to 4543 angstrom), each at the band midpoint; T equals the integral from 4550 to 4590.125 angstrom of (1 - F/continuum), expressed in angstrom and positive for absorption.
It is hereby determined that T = -2.3 angstrom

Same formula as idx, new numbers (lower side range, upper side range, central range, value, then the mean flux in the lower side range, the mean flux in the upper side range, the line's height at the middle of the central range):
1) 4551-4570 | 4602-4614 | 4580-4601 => 0.6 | 9.77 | 9.66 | 9.7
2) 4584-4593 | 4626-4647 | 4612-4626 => -0.1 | 9.58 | 9.83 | 9.74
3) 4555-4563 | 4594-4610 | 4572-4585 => 0.3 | 10.1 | 9.49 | 9.8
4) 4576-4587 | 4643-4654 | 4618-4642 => -1.3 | 9.47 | 9.36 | 9.39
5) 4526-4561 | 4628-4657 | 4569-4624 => -1.1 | 9.15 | 9.64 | 9.41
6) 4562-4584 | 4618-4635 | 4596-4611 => 0.5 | 9.63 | 9.98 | 9.83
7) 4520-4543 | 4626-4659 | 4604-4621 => -0.5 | 8.92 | 9.69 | 9.48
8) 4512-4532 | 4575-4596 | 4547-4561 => -0.4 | 9.2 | 9.54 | 9.37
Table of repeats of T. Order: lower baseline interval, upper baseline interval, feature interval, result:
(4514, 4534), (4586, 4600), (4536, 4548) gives -0.3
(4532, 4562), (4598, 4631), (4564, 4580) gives -0.3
